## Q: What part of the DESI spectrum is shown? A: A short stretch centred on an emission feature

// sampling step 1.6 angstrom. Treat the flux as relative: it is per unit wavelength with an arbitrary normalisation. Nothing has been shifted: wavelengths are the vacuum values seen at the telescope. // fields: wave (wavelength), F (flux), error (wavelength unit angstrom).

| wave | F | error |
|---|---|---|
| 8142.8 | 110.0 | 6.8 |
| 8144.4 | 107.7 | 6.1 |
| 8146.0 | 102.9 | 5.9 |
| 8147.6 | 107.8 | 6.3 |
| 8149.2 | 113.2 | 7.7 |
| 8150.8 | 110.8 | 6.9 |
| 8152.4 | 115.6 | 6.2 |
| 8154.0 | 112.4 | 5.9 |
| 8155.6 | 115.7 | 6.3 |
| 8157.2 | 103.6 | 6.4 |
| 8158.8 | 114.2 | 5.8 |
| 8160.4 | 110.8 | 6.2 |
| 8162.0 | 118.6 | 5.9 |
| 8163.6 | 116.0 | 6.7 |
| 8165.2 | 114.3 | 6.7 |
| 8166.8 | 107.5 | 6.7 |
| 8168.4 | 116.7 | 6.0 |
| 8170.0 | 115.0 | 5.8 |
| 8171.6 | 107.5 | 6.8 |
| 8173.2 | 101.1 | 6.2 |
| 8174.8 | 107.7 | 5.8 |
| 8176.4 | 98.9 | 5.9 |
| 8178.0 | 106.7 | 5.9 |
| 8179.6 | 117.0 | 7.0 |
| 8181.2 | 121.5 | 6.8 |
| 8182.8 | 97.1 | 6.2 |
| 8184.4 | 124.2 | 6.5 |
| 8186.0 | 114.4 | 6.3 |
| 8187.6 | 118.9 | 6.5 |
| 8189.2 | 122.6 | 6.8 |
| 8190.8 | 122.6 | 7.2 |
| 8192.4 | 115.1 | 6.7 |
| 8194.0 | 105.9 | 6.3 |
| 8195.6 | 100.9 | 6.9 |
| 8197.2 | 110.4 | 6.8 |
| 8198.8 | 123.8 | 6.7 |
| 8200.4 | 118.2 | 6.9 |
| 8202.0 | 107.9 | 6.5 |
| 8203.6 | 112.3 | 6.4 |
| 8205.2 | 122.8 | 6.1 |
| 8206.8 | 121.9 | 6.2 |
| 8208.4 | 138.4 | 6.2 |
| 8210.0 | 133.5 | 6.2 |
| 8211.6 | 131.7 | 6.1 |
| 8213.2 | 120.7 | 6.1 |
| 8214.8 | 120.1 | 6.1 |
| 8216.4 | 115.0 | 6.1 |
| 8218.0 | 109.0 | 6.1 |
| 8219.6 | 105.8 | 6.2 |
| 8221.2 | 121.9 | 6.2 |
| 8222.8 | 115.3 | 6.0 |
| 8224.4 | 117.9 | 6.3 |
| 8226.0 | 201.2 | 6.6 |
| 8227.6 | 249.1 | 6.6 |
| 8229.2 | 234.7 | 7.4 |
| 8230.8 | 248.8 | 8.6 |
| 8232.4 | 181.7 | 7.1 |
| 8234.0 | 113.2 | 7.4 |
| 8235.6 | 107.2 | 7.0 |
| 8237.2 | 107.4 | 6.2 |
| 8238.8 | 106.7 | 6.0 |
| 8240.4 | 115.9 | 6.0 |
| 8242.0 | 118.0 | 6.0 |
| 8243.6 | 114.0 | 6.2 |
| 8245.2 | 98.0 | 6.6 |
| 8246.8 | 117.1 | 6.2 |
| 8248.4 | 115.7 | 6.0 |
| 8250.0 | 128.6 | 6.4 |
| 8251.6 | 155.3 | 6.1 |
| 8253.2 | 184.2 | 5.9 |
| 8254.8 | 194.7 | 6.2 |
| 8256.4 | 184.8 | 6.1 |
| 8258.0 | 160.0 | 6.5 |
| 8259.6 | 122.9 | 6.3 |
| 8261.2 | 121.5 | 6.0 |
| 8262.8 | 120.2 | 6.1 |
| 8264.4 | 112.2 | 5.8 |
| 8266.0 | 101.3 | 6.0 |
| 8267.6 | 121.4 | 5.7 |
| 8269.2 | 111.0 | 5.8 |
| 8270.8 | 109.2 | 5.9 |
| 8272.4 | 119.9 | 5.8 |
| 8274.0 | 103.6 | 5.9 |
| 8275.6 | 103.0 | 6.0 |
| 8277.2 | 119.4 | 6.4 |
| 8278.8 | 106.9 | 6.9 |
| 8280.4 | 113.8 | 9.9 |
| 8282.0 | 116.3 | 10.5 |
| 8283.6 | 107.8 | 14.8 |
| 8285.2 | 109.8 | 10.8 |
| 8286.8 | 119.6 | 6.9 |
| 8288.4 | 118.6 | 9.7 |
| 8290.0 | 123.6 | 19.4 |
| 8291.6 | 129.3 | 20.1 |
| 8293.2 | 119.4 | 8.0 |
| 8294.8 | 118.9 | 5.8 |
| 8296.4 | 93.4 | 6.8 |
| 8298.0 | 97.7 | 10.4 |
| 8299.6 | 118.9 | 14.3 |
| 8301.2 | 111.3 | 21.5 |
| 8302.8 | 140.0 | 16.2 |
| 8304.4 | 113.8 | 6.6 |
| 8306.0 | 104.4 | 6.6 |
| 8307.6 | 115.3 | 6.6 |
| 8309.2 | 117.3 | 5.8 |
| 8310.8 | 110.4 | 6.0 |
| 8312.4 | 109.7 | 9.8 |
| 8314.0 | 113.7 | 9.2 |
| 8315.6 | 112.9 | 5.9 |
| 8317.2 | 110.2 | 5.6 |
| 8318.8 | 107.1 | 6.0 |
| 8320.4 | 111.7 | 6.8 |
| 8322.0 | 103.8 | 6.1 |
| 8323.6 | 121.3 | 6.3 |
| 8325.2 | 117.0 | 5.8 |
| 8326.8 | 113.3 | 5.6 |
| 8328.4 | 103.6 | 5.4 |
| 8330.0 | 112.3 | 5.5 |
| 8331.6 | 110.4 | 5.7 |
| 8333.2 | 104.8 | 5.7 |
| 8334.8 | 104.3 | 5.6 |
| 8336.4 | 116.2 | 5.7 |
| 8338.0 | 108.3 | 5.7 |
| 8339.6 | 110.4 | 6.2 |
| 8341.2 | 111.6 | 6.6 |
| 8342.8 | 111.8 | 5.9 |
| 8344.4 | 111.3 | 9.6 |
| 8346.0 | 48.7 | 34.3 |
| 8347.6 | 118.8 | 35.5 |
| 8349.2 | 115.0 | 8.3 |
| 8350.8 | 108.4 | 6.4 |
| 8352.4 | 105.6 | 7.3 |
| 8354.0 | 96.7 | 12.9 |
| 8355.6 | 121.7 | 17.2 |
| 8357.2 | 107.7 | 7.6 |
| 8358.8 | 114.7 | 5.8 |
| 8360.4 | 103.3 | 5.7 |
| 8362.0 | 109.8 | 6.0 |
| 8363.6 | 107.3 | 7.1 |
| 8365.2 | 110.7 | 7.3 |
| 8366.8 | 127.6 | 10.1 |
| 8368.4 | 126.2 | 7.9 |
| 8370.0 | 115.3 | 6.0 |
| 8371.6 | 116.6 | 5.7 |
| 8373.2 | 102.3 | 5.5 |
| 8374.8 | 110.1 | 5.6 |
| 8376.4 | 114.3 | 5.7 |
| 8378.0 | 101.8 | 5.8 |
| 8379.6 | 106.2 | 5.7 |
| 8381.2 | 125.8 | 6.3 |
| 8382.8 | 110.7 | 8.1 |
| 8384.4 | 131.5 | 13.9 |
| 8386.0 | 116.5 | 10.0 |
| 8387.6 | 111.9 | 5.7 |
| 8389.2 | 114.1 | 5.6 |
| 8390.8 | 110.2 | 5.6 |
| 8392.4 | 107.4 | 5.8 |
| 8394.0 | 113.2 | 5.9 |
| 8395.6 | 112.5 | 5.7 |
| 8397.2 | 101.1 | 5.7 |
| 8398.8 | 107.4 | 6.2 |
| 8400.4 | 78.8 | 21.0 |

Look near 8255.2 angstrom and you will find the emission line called [N II]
